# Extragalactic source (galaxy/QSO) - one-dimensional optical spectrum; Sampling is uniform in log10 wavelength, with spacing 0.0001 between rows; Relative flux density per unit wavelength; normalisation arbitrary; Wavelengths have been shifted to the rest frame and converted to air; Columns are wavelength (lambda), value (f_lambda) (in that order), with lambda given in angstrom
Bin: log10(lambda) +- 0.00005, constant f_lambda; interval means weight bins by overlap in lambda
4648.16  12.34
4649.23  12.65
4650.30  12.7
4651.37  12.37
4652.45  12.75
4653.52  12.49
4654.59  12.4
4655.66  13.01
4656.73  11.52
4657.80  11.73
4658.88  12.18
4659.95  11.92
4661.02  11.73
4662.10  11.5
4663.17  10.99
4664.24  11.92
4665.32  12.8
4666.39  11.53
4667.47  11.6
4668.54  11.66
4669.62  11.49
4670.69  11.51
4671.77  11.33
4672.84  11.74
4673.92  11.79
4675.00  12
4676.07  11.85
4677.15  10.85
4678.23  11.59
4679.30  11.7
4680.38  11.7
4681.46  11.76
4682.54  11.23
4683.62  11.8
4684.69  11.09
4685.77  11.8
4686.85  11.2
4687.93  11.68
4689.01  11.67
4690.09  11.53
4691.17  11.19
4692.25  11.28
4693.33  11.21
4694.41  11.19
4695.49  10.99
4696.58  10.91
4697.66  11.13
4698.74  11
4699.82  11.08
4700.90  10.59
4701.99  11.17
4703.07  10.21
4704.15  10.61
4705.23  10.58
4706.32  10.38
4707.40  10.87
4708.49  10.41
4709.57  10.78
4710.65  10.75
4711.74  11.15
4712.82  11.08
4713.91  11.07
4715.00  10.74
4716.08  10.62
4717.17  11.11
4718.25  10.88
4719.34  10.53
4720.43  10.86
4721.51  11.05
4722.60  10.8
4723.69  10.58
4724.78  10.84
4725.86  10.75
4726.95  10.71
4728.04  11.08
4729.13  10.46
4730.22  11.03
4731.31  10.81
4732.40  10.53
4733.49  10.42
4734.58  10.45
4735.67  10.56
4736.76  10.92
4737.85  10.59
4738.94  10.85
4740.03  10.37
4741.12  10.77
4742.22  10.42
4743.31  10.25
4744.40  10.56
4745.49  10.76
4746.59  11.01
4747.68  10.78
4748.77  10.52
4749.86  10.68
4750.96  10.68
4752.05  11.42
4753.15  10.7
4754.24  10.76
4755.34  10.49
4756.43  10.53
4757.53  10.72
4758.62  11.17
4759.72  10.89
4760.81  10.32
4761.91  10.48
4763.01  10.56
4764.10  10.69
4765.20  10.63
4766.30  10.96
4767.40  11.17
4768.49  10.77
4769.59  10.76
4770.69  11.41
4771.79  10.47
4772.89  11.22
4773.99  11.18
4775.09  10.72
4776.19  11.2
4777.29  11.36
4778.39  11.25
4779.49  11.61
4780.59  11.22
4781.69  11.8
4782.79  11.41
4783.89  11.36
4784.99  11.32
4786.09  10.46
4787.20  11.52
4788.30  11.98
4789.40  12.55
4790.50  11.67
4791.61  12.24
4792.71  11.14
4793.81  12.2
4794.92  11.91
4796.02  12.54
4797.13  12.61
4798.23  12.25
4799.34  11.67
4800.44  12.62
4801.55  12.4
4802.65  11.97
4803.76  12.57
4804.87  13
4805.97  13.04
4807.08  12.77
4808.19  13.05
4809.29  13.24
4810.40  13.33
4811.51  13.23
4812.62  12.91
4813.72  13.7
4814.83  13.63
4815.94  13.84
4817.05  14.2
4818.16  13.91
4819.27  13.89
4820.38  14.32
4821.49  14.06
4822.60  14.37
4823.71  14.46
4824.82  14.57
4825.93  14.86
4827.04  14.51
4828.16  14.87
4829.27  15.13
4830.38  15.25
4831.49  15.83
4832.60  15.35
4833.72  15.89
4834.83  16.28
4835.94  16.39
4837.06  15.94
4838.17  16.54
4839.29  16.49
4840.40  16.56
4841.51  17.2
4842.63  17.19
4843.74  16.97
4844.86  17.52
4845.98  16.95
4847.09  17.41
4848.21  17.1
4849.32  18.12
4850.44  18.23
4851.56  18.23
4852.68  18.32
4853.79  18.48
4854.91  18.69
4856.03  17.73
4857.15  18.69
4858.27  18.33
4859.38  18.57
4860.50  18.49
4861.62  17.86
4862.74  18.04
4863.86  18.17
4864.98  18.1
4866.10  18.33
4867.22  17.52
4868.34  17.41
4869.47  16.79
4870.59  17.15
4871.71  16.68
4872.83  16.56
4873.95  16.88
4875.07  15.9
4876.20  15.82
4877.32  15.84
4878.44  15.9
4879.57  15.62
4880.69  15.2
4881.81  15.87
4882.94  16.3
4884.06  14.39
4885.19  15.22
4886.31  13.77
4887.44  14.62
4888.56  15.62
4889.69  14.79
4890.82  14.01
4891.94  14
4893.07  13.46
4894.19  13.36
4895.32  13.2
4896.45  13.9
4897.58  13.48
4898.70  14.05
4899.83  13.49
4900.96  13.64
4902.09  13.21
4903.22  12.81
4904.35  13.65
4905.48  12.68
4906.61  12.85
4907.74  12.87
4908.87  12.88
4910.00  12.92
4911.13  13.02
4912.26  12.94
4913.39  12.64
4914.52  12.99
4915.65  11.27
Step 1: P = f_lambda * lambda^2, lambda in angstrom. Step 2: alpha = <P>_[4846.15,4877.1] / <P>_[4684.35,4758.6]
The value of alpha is 1.73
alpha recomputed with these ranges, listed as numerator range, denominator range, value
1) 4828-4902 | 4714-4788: 1.57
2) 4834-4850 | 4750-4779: 1.61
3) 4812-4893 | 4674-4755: 1.56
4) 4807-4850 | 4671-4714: 1.44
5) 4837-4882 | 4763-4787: 1.61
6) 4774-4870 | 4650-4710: 1.36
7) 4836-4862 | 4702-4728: 1.73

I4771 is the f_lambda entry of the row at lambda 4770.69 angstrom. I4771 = 11.41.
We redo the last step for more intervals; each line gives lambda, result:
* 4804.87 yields 13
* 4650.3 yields 12.7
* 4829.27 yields 15.13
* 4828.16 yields 14.87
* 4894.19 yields 13.36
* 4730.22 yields 11.03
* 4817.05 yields 14.2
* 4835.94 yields 16.39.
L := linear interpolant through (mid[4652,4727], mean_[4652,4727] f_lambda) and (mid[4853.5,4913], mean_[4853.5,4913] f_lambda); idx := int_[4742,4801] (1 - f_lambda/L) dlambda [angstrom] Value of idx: 8.51 angstrom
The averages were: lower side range 11.3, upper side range 15.4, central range 11.2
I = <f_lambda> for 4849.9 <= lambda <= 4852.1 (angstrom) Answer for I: 18.2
